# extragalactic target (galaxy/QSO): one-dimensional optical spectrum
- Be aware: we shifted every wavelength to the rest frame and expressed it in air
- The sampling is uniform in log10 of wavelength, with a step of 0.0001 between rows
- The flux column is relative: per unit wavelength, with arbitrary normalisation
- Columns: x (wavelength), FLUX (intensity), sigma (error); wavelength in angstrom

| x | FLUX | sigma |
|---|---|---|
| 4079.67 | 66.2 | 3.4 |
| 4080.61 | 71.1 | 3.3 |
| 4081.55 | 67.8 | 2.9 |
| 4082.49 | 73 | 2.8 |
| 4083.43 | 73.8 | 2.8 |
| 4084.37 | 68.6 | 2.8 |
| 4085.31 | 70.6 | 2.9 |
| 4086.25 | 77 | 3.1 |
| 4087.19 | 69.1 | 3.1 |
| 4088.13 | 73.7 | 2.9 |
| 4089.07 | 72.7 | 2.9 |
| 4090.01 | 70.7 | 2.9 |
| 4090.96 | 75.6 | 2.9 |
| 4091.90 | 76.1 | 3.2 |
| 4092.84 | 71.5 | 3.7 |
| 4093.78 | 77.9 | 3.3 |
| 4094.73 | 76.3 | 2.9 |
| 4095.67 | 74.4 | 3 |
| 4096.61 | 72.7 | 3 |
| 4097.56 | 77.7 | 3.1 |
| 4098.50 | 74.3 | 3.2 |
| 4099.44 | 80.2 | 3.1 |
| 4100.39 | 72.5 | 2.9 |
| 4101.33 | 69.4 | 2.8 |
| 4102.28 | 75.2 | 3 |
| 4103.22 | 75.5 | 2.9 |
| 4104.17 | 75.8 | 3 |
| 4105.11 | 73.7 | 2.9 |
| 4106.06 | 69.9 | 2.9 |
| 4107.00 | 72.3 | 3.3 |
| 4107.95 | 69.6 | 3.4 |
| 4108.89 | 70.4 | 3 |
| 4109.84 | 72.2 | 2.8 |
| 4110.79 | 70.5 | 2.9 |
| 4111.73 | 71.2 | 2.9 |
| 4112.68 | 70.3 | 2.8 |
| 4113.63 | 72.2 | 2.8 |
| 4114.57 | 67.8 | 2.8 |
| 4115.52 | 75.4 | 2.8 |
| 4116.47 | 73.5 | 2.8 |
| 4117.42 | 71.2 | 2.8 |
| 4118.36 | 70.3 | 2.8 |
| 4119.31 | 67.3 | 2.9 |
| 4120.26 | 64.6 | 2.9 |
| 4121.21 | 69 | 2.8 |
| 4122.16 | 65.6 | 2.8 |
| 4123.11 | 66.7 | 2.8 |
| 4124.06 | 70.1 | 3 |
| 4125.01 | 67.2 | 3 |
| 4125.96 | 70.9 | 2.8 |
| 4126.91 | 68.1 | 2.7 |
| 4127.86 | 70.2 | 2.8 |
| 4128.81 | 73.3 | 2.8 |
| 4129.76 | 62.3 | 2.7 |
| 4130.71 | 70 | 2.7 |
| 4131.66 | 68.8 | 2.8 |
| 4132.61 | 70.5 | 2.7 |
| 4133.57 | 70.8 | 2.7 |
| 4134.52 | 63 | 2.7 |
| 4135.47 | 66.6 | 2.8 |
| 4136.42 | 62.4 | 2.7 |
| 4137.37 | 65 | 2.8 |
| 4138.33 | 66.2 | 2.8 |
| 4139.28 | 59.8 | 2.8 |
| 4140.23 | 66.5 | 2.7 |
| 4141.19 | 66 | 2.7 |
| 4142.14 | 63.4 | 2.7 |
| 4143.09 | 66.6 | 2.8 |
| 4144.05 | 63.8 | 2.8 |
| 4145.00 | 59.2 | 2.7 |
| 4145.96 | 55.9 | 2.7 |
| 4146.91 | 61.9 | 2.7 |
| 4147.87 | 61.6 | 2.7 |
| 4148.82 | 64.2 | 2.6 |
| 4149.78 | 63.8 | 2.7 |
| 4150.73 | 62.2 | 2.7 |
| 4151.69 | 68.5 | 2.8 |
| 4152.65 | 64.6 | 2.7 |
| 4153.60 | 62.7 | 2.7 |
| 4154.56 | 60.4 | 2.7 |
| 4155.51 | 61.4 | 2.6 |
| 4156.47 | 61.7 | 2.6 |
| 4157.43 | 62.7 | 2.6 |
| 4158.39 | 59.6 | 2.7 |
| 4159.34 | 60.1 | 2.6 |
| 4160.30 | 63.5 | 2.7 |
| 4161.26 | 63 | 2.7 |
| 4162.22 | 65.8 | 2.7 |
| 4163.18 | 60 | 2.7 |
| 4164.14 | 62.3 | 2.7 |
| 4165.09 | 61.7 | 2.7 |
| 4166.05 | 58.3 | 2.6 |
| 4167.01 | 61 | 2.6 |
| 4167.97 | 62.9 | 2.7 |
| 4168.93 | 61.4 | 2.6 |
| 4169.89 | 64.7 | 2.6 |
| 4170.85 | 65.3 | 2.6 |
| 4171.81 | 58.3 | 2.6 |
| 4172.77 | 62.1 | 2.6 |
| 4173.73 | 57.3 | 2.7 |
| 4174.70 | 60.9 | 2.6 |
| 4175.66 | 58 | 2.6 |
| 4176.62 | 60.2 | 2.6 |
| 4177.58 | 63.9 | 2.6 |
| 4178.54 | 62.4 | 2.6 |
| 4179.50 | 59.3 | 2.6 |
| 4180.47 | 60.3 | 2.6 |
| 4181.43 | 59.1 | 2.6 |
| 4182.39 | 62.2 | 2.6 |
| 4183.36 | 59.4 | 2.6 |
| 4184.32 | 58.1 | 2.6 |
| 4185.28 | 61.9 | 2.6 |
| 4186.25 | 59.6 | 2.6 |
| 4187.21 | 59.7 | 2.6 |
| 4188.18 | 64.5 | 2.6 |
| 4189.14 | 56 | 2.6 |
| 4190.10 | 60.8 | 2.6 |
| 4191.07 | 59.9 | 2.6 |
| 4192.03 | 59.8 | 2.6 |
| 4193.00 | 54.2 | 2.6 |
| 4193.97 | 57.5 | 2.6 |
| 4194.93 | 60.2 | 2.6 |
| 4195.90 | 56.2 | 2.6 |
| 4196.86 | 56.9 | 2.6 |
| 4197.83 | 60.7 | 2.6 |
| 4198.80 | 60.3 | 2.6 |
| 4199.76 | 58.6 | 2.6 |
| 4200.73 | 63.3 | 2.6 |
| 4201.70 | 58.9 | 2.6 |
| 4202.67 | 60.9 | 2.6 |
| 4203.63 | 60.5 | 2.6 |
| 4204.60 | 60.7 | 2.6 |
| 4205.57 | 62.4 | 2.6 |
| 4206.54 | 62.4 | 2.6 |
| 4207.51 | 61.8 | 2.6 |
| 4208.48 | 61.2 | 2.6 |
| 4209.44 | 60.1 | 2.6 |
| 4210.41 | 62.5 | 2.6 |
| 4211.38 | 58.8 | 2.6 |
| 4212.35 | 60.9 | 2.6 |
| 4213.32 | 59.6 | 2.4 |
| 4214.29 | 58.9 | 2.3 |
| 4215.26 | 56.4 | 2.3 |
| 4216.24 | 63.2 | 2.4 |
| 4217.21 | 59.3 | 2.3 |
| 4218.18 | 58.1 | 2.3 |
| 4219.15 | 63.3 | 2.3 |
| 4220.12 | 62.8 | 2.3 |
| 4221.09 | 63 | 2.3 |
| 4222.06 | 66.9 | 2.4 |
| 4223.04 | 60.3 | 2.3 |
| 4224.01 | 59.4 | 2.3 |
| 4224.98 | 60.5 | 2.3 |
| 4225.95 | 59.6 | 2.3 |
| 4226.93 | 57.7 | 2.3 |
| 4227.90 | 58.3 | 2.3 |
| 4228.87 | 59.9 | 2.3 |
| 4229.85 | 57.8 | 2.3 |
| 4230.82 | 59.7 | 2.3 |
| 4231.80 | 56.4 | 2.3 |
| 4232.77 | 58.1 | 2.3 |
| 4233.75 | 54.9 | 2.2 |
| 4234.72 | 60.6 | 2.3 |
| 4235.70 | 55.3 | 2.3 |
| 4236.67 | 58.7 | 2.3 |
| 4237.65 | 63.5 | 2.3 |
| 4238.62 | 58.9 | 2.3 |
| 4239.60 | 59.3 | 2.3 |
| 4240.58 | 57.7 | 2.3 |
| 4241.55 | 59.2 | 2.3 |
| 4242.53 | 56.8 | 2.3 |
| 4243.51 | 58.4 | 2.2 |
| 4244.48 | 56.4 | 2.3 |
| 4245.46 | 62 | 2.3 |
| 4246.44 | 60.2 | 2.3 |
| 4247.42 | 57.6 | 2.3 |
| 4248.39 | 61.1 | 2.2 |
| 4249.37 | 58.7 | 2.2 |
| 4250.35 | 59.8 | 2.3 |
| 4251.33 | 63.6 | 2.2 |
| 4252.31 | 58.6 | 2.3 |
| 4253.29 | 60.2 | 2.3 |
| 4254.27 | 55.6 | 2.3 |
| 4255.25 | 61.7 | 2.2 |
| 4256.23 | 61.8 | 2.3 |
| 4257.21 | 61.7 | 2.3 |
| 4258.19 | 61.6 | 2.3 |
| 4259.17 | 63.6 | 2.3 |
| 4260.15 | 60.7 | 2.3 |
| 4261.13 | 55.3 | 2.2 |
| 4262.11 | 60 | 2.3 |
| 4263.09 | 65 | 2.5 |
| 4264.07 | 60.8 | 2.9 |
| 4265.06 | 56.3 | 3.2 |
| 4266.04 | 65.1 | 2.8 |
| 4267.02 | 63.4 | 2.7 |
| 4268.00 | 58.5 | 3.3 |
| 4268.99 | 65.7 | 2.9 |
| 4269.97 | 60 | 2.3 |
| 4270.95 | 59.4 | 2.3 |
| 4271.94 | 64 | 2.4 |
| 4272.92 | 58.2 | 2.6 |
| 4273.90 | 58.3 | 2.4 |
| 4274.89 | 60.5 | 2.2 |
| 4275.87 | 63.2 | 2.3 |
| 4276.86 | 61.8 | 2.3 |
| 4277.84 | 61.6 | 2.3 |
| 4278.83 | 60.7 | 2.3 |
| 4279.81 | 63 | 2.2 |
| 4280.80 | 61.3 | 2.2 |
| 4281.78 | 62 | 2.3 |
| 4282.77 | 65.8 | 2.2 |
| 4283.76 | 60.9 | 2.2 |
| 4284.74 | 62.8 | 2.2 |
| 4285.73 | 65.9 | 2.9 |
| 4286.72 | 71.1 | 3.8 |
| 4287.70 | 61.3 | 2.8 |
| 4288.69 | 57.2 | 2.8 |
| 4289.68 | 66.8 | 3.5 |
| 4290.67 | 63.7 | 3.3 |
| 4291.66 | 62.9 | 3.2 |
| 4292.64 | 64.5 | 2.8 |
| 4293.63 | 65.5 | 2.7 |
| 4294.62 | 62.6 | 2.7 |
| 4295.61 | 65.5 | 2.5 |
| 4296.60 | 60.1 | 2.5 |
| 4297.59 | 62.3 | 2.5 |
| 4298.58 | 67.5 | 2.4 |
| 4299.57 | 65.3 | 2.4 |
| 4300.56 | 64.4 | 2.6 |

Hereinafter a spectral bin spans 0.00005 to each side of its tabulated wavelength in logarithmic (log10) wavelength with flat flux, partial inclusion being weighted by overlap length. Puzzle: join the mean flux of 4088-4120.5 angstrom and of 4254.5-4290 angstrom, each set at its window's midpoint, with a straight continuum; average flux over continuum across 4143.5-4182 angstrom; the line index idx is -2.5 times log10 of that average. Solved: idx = 0.12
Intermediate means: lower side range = 72.7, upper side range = 61.8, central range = 61.7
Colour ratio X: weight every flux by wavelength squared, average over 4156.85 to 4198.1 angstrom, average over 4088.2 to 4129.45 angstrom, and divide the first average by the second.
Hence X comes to 0.9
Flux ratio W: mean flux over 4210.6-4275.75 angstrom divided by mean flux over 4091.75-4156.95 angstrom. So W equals 0.88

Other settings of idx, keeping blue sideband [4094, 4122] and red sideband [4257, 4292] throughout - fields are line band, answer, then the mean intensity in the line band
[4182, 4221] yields 0.11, 60.1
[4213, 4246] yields 0.09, 59.4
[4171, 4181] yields 0.13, 60.4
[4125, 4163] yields 0.09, 64.5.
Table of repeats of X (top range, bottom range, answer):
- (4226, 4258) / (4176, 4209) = 1.01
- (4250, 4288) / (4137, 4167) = 1.04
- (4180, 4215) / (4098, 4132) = 0.88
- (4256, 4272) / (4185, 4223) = 1.05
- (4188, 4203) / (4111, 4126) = 0.88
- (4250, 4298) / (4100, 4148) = 0.97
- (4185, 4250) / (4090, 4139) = 0.89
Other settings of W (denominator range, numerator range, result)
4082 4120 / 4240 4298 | 0.84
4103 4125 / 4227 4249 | 0.83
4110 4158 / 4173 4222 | 0.91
